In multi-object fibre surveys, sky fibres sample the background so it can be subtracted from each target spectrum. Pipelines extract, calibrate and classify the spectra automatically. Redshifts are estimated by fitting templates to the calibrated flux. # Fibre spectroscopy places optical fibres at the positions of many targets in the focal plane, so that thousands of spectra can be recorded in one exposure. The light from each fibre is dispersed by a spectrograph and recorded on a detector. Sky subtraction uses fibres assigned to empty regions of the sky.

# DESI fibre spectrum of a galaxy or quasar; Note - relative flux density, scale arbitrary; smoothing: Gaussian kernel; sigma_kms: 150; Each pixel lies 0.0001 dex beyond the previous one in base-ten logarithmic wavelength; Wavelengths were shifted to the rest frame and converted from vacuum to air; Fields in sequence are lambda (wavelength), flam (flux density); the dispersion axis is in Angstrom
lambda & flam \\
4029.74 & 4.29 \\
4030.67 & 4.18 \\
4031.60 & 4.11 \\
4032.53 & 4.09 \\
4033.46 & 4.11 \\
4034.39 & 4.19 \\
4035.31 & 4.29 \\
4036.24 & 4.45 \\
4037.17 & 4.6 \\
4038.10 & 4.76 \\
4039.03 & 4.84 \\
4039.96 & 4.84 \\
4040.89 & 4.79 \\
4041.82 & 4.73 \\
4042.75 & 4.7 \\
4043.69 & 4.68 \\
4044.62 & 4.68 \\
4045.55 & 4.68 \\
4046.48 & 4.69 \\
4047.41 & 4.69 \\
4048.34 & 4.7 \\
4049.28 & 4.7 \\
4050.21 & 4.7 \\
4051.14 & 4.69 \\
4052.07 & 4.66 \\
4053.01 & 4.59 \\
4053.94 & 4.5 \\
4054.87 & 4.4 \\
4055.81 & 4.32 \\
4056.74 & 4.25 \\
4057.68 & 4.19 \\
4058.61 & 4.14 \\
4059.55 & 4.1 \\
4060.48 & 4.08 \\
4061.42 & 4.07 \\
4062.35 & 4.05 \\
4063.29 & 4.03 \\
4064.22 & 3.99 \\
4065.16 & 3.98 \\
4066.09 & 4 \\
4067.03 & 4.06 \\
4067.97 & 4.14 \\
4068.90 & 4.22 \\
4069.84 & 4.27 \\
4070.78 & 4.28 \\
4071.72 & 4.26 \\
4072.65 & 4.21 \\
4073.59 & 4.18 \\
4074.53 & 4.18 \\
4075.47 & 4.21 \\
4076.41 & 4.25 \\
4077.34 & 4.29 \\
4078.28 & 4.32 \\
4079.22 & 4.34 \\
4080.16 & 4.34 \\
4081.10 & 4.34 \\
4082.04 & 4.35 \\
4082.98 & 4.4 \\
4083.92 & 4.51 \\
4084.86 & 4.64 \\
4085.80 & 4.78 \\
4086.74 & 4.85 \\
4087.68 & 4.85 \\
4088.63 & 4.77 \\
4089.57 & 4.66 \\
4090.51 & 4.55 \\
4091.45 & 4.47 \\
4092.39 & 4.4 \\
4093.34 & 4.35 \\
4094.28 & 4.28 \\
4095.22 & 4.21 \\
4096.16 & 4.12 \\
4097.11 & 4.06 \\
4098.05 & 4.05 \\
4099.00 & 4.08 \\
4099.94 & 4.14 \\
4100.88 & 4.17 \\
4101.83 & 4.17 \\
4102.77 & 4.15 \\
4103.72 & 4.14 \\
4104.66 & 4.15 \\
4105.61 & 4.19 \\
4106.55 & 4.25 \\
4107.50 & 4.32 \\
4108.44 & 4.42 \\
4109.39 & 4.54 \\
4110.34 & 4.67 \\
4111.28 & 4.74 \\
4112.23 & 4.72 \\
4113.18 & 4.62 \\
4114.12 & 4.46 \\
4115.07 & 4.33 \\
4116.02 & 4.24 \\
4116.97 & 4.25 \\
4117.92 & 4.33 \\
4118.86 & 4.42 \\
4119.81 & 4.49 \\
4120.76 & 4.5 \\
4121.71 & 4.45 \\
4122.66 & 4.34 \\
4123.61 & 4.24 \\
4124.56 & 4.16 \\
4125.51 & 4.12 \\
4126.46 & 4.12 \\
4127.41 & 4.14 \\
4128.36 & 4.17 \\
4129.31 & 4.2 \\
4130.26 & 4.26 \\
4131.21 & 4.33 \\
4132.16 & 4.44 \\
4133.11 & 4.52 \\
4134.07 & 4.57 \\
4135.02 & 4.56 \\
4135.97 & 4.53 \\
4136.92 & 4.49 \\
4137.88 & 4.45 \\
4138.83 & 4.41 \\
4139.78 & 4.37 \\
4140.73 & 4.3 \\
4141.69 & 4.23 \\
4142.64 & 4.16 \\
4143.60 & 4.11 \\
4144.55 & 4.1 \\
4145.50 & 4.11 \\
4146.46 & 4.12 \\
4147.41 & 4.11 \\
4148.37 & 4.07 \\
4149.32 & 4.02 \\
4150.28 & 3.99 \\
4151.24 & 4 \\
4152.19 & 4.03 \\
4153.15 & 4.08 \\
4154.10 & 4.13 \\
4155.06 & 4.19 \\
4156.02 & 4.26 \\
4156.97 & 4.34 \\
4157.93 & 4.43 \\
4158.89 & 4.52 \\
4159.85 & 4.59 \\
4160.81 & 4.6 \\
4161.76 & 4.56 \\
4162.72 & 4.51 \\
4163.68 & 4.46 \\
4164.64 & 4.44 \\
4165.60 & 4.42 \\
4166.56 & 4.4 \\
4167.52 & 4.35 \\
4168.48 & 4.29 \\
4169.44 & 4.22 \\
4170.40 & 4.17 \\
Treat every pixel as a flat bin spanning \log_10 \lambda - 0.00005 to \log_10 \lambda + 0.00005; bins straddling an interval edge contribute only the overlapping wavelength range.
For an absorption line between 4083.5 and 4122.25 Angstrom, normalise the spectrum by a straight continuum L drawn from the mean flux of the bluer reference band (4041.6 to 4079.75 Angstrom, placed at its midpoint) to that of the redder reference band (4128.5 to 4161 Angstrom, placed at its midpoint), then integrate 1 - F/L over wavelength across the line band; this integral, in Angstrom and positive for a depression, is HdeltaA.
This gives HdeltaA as -0.8 Angstrom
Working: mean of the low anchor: 4.34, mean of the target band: 4.4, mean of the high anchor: 4.28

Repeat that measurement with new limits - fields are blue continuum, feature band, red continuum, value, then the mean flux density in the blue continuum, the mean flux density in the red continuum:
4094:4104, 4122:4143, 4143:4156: -1.13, 4.14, 4.09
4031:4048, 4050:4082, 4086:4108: 1.41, 4.55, 4.33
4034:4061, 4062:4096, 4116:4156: 0.80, 4.54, 4.26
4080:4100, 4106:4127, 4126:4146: -0.17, 4.42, 4.31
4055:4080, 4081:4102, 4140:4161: -1.12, 4.17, 4.2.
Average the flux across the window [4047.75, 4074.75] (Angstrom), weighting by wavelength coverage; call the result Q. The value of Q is 4.28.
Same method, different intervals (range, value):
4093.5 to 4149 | 4.3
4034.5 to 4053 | 4.67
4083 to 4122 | 4.4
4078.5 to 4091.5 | 4.56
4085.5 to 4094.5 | 4.6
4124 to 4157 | 4.23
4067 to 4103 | 4.34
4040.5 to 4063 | 4.48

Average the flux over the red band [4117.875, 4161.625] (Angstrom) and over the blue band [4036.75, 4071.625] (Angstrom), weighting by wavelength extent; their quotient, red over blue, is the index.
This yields 0.97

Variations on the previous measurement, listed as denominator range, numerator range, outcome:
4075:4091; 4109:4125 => 0.99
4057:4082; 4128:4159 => 1.02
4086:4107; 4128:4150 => 0.99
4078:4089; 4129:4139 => 0.98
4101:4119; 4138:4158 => 0.95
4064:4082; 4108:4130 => 1.04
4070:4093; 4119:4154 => 0.96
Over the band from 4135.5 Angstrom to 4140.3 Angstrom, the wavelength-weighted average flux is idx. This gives 4.45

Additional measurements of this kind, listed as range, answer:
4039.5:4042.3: 4.79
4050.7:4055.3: 4.57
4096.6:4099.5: 4.06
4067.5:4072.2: 4.24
